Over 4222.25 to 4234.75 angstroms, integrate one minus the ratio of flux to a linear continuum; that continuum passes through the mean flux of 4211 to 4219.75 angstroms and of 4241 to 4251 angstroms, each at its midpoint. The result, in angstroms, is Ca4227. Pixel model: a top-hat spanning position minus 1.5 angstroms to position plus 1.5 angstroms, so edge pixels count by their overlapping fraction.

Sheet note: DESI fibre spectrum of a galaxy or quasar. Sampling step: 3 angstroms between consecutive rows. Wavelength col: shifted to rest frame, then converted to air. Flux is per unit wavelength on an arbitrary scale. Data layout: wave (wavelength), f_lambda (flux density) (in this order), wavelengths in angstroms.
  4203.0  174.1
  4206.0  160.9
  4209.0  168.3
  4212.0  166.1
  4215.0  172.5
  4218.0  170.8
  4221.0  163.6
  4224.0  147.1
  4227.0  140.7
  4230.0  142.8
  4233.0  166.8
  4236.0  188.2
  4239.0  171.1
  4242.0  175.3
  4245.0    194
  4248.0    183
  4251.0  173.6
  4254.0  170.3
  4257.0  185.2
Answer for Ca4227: 1.8 angstroms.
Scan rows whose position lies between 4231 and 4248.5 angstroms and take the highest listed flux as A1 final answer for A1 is 194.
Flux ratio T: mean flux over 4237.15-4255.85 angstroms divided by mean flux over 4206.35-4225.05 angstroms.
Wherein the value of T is 1.08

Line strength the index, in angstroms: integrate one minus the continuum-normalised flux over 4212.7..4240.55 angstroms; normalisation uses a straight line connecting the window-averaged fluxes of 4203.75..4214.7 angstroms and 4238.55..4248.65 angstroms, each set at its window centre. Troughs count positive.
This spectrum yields 1.8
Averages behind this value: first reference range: 167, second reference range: 182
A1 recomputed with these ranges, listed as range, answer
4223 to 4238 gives 188.2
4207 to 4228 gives 172.5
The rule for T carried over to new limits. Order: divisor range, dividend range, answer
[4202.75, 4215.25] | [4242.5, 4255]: 1.08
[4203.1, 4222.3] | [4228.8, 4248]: 1.04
